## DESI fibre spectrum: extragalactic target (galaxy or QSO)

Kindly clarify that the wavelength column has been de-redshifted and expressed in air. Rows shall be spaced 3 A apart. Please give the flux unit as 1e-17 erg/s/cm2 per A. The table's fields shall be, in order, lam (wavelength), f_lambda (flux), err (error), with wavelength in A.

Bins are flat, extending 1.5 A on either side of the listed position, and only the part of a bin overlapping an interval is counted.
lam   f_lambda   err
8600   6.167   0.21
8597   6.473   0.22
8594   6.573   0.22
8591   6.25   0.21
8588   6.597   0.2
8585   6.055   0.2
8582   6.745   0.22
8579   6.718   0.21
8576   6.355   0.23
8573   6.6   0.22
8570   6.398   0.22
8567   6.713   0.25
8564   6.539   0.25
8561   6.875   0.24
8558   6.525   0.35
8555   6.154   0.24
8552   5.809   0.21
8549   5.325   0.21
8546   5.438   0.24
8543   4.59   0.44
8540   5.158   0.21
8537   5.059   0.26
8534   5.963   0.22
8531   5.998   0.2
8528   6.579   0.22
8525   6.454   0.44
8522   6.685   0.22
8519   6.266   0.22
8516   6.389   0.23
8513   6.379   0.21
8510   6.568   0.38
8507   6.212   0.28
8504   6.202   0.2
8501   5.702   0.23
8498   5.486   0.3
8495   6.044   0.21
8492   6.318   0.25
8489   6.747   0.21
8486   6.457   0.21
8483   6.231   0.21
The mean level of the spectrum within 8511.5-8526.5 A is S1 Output 6.43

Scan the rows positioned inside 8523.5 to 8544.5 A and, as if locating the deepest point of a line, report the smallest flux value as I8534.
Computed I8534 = 4.59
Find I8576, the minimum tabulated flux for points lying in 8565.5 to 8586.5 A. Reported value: 6.055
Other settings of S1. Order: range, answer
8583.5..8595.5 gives 6.37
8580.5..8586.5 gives 6.4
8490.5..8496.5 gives 6.18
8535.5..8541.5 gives 5.11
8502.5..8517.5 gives 6.35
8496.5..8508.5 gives 5.9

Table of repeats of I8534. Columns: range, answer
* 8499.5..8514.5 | 5.702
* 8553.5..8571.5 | 6.154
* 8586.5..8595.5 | 6.25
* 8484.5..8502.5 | 5.486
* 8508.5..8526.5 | 6.266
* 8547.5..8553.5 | 5.325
